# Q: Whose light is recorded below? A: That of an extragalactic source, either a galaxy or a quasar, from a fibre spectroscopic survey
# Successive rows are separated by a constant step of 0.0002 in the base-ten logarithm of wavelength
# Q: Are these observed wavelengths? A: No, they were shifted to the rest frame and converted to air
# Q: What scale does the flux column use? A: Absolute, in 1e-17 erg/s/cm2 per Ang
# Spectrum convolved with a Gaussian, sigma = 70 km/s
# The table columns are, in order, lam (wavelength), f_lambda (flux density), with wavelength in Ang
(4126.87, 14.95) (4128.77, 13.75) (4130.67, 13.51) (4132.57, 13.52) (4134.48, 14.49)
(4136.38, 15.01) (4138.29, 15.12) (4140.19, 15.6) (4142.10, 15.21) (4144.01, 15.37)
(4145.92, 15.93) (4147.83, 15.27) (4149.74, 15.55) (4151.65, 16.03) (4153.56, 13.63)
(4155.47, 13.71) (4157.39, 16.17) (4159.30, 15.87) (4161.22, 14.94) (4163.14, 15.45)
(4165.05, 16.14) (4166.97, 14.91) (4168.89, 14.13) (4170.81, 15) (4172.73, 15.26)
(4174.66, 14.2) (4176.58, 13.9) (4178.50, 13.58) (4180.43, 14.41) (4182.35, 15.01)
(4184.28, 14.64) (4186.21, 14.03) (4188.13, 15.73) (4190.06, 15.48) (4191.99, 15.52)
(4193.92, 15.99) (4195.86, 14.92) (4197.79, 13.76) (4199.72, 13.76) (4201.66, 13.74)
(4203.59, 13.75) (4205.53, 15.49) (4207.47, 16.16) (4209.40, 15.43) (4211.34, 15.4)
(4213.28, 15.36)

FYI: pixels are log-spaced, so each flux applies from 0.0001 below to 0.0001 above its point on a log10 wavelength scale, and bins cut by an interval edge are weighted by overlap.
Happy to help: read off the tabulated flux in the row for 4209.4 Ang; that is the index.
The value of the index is 15.43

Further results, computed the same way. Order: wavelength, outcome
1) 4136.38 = 15.01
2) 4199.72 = 13.76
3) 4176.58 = 13.9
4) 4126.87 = 14.95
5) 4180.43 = 14.41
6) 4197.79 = 13.76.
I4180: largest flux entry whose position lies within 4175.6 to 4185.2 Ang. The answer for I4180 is 15.01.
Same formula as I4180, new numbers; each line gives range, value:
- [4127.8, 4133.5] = 13.75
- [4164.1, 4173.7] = 16.14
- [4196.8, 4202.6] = 13.76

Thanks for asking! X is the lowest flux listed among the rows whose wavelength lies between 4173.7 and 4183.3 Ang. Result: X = 13.58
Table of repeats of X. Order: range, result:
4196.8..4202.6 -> 13.74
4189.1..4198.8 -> 13.76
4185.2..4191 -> 14.03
